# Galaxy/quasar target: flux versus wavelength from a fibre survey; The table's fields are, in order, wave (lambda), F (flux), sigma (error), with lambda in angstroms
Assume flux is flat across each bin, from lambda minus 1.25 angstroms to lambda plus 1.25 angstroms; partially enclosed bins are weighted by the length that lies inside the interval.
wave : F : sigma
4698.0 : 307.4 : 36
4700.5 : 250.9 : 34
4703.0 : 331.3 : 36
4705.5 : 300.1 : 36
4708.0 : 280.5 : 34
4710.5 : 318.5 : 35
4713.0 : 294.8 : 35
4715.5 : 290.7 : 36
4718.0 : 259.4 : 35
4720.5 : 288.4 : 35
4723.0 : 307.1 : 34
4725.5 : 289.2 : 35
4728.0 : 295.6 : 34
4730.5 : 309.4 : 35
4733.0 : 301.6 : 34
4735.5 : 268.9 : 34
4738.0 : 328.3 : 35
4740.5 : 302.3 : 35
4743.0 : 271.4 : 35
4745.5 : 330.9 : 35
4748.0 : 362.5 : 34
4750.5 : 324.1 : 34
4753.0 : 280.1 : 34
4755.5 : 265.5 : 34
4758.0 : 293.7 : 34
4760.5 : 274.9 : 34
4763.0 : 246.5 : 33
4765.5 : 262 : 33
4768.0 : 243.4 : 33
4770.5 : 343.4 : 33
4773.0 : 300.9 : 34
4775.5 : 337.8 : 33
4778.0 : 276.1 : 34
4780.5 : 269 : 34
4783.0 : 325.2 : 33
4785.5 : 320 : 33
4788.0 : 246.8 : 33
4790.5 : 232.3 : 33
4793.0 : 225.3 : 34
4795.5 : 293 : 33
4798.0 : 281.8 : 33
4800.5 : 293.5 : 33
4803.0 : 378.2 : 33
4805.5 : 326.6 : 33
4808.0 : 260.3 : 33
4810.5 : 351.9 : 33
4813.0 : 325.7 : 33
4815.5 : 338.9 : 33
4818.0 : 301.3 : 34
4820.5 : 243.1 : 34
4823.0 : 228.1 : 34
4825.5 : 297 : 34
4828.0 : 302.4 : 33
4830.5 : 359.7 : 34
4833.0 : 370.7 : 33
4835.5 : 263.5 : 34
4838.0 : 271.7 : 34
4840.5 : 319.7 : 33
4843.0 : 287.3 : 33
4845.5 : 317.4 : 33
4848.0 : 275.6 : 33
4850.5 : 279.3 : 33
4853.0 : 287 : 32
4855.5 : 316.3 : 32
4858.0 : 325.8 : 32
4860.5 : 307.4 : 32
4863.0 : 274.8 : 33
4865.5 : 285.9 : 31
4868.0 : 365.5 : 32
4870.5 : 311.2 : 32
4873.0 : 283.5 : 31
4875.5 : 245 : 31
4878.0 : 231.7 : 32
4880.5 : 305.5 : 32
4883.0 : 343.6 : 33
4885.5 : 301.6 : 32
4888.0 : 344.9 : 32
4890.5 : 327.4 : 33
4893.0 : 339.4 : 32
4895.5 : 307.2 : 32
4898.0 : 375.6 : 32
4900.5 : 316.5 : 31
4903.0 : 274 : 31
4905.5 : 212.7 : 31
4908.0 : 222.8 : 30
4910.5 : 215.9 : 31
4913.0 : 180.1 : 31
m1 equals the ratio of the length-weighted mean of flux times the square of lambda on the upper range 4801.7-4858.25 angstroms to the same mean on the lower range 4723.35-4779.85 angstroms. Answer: 1.1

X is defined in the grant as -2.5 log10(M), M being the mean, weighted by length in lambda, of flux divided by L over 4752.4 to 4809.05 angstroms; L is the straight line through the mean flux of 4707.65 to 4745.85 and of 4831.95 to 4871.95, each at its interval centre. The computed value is 0.048 mag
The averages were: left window 296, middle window 286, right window 303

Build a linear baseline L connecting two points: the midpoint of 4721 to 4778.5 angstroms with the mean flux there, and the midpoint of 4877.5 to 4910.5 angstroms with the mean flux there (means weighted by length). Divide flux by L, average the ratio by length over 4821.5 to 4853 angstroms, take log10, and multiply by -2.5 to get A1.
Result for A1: 0.003 mag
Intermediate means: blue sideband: 296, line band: 297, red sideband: 299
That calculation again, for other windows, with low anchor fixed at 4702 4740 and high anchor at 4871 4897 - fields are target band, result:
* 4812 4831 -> 0.02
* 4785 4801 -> 0.13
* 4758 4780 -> 0.05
